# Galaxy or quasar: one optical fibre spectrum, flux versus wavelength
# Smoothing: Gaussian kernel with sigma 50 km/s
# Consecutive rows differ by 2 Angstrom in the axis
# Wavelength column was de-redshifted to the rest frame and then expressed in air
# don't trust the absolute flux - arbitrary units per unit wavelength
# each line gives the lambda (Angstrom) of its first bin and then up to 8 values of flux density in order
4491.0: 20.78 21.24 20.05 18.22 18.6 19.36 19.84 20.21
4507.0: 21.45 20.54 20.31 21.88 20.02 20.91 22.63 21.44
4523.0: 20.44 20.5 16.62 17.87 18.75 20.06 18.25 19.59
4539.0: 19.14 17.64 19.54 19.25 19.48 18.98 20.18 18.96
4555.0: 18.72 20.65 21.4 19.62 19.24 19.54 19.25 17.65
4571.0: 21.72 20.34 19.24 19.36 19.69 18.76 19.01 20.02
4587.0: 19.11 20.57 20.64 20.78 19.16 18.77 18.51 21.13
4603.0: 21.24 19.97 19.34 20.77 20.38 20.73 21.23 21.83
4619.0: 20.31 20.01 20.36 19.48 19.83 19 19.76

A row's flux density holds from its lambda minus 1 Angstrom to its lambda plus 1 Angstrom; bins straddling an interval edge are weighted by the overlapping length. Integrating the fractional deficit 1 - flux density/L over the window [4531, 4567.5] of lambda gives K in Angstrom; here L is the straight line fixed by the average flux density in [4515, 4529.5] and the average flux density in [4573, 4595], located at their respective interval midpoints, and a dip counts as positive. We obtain 1.0 Angstrom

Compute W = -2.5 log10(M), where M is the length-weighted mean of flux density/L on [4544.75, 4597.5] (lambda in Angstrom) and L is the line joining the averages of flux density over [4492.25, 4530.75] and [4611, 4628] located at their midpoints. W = 0.04 mag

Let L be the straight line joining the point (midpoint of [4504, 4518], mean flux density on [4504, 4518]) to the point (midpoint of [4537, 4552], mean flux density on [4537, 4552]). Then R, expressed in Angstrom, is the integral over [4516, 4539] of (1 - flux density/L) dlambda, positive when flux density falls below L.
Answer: 0.3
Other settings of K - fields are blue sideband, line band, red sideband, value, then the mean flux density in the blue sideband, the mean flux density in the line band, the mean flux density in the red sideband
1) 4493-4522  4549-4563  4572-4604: 0.2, 20.4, 19.8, 19.8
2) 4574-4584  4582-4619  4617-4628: -0.9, 19.2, 20.2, 20.2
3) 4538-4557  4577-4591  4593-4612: 0.1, 19.2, 19.6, 20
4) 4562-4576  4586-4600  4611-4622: 0.4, 19.6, 19.6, 20.8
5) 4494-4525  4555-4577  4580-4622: 0.5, 20.4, 19.8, 20.1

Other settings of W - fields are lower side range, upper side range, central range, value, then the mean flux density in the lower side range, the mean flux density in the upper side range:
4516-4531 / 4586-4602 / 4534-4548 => 0.05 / 20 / 19.8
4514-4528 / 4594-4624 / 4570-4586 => 0.03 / 20.4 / 20.2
